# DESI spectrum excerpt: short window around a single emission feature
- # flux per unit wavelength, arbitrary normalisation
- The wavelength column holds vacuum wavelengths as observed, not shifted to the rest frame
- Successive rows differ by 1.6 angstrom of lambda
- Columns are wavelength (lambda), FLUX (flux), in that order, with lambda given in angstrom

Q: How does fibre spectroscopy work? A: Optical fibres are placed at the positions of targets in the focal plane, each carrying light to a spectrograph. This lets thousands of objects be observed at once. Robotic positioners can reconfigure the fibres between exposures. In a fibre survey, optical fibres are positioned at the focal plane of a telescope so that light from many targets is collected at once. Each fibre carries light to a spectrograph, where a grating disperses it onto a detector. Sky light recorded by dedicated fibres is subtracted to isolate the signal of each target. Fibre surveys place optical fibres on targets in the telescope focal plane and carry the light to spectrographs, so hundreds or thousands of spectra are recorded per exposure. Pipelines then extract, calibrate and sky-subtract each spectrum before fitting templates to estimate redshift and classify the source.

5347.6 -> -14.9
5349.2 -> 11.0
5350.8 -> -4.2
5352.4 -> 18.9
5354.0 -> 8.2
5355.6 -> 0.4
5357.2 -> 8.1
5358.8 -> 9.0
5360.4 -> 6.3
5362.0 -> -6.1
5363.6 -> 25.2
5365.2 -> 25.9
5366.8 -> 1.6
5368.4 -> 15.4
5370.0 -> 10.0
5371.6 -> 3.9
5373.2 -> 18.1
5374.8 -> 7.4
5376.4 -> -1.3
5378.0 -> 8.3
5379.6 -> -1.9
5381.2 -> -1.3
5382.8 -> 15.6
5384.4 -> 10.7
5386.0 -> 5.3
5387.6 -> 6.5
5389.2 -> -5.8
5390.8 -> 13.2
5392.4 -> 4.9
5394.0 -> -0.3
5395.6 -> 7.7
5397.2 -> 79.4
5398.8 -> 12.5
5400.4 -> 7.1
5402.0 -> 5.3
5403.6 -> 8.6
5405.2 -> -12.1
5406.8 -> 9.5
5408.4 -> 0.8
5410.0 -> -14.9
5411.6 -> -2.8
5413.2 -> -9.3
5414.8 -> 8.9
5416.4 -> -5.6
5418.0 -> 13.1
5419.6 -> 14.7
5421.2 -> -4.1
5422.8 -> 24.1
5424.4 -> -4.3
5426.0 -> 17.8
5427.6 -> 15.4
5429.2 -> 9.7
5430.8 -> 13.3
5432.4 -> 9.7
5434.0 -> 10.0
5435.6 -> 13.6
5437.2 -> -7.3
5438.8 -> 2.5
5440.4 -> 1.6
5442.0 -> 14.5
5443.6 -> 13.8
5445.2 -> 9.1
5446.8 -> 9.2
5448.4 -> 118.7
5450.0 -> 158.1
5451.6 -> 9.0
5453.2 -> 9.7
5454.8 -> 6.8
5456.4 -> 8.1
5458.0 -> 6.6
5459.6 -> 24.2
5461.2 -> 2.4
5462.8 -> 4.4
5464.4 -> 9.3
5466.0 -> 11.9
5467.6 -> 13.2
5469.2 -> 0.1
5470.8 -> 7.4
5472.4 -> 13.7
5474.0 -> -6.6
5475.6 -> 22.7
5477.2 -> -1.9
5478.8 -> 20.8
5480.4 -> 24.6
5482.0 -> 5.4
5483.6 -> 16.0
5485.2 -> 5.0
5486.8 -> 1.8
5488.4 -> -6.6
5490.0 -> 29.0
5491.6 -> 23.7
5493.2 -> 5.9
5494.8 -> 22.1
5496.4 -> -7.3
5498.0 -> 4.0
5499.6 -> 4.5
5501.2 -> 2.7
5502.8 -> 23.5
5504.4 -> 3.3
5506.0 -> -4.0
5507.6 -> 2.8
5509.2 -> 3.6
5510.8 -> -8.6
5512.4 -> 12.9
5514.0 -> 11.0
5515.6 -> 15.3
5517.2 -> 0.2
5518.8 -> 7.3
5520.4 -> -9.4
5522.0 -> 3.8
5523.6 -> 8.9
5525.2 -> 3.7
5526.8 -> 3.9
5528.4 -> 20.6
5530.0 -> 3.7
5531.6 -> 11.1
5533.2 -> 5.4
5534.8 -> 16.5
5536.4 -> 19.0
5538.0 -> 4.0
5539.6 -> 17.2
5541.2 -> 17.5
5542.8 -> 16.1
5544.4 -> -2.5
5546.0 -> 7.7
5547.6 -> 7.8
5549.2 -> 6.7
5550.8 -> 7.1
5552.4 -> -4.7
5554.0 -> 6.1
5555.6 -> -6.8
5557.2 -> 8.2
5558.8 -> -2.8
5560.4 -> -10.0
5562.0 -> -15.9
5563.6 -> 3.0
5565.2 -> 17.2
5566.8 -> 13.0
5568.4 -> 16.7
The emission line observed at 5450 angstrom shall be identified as [O III] 5007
